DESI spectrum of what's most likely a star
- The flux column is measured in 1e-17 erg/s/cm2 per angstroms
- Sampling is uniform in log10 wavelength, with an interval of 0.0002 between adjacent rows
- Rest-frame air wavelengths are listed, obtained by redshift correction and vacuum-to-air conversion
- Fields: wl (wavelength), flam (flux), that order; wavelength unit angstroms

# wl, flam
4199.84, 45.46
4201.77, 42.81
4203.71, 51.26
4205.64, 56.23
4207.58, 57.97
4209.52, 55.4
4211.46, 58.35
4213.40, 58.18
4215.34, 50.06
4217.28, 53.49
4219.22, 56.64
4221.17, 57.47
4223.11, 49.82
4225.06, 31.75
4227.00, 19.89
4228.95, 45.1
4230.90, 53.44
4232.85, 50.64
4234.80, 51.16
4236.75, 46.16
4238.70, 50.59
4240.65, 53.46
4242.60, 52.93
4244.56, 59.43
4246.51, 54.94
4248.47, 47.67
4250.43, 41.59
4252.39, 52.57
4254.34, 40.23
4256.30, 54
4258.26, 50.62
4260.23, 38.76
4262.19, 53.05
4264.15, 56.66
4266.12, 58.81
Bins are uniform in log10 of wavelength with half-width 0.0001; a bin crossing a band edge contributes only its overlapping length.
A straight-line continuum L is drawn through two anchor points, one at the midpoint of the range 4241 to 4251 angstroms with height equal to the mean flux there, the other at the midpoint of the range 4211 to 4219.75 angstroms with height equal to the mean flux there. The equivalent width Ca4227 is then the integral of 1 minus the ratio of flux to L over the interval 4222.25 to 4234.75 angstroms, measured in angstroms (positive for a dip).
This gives 2.62 angstroms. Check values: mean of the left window 55.1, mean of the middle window 42.4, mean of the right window 51.8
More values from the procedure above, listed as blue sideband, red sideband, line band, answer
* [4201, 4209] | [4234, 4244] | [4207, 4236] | 1.2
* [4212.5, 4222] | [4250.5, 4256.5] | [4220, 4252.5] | 1.7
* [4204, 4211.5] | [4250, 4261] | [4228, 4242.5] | 0.1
